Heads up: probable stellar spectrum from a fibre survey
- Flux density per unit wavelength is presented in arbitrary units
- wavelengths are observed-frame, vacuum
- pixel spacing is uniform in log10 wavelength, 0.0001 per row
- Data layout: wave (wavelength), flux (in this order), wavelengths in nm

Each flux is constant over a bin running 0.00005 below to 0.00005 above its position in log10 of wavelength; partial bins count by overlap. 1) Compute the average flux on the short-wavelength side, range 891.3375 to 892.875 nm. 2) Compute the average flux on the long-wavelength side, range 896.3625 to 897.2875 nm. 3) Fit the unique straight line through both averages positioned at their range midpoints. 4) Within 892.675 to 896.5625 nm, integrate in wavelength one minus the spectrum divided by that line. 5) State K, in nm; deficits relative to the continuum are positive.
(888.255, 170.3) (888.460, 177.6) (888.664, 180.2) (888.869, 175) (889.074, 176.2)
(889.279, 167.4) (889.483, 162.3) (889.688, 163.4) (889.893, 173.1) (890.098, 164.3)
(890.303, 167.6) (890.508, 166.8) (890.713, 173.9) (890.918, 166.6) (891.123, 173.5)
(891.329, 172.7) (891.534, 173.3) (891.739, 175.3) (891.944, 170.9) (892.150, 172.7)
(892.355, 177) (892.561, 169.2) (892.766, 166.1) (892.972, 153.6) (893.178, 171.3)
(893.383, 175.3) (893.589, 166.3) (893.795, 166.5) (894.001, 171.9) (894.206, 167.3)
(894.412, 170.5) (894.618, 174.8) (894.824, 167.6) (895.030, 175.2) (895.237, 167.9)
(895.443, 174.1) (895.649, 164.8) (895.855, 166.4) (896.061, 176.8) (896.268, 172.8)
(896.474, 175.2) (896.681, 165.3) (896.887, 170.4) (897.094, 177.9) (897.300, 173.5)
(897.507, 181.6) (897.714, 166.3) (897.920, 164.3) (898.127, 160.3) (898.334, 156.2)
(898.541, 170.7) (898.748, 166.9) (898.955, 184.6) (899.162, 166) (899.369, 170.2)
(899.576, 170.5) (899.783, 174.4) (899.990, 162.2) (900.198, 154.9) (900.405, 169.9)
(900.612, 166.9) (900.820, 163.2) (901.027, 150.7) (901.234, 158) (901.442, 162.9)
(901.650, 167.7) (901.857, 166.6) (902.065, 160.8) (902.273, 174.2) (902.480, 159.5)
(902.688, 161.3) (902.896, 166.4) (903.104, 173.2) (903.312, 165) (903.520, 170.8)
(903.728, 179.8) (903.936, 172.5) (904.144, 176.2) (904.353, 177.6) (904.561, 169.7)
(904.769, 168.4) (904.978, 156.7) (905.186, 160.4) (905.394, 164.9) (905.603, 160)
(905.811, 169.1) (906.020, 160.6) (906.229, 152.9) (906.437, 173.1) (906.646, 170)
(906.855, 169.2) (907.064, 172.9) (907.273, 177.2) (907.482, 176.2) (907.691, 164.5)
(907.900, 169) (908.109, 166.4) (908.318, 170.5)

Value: 0.06 nm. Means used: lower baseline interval 172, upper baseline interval 172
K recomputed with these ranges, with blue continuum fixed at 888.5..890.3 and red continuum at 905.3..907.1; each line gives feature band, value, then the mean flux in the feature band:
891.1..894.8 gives -0.02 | 170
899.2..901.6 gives 0.04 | 164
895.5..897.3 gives -0.03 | 171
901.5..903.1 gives 0.01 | 166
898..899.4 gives 0.00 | 168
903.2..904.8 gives -0.06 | 173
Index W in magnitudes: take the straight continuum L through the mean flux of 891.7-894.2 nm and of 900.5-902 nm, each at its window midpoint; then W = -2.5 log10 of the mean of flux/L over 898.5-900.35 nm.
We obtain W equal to -0.033 mag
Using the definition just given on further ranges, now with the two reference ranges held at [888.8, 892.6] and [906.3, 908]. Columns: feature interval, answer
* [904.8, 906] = 0.06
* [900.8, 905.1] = 0.03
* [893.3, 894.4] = 0.01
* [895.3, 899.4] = 0.00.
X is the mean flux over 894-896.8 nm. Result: 171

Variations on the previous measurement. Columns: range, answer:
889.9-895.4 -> 170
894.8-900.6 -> 170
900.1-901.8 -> 162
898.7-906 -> 167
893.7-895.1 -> 171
